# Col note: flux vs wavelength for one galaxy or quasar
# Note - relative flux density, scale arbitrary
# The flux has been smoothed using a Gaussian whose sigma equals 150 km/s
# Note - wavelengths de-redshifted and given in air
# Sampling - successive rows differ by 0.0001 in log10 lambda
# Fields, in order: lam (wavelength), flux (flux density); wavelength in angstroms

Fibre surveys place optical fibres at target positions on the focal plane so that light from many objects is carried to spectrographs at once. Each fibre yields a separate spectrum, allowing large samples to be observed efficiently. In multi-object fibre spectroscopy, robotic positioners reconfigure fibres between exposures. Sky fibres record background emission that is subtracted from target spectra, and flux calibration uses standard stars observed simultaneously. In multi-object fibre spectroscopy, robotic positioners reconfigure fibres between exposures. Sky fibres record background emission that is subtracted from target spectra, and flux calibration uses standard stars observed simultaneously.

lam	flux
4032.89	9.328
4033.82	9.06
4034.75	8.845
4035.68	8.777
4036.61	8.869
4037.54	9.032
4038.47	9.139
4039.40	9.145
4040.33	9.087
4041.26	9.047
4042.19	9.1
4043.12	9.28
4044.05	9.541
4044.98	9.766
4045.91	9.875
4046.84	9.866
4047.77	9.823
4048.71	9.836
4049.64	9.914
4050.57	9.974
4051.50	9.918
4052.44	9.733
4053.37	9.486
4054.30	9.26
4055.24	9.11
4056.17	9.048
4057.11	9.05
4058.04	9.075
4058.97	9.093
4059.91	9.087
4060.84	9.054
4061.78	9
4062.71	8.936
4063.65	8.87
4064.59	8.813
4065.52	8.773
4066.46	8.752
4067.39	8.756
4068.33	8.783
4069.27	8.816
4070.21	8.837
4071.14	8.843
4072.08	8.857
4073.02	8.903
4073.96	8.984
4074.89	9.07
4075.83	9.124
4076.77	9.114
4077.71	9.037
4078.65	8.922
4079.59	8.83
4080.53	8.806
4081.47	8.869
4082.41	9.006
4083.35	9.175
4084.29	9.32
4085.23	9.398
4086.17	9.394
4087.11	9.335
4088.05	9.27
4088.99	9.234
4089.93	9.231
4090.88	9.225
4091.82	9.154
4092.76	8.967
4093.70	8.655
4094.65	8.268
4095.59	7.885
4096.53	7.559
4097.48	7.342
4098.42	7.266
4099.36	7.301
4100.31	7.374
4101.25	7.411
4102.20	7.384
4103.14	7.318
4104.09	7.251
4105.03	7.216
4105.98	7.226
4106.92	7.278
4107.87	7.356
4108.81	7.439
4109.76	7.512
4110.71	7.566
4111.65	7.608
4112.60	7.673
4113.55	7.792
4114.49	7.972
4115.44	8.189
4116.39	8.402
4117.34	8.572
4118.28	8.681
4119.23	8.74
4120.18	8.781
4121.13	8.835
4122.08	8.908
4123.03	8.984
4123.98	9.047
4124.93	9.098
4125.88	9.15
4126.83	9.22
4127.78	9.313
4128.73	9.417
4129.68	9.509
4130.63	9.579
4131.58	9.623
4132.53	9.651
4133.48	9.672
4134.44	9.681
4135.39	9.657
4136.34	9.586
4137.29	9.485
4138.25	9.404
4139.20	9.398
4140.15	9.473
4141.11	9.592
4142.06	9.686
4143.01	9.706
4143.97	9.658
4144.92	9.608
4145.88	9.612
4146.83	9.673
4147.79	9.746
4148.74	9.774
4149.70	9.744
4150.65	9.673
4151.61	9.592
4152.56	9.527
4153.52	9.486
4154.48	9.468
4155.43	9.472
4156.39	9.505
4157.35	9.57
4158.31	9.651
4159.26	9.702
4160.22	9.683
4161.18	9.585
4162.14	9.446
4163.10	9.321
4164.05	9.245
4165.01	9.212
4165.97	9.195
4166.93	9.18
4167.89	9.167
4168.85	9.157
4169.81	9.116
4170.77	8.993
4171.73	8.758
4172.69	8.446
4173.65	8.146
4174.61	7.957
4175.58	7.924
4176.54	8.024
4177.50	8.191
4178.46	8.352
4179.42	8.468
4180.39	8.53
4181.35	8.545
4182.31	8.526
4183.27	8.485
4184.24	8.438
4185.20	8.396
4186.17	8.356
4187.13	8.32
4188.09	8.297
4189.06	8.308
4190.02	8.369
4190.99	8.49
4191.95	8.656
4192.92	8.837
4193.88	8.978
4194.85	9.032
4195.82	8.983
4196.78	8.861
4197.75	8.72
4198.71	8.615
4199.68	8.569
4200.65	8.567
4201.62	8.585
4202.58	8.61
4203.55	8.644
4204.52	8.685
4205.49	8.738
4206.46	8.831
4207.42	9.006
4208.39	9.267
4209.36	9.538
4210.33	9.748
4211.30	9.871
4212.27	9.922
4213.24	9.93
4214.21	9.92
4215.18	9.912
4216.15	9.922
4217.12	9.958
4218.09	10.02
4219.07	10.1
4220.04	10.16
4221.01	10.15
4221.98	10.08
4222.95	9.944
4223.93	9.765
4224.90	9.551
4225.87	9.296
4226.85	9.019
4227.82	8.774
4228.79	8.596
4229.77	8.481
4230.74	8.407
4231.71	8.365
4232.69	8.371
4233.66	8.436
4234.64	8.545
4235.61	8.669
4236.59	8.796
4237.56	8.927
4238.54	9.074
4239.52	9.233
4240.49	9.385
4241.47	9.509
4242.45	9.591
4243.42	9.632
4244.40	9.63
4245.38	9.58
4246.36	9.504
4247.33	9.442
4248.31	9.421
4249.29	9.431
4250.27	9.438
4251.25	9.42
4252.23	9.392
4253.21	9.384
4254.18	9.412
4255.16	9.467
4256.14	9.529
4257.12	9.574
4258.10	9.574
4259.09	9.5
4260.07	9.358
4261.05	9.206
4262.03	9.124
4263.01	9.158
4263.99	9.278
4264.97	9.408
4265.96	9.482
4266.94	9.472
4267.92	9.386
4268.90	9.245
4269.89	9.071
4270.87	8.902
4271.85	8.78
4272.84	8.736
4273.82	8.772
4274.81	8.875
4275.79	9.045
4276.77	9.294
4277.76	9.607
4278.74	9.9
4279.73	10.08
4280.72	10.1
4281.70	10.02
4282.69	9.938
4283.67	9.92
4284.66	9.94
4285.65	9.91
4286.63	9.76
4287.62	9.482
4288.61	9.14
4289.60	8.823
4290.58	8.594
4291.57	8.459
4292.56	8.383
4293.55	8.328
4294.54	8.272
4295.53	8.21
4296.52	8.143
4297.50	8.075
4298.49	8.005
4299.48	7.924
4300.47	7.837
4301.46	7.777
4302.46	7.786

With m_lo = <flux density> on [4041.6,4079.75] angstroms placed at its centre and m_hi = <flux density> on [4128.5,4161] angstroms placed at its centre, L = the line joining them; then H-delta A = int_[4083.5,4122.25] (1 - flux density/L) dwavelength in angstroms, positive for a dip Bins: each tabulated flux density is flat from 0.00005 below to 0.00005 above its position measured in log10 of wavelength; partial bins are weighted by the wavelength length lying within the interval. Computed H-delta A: 5.0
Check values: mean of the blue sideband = 9.2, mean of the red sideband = 9.6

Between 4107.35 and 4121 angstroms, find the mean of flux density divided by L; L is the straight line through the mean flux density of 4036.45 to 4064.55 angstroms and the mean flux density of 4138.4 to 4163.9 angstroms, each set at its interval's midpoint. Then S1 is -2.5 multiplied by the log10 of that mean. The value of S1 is 0.181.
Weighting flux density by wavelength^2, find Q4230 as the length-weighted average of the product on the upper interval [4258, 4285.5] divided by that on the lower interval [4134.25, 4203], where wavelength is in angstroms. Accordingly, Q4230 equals 1.09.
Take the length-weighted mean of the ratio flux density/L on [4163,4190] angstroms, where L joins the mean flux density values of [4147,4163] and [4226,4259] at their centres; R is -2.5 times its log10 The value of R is 0.11 mag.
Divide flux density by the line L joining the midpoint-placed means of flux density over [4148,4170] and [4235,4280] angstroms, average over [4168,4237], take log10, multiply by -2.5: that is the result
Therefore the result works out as 0.057 mag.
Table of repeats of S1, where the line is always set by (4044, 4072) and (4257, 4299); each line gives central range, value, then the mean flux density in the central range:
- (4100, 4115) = 0.23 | 7.47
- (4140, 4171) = -0.03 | 9.49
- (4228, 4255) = 0.01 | 9.12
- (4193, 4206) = 0.06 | 8.74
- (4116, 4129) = 0.03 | 8.94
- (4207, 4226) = -0.07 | 9.81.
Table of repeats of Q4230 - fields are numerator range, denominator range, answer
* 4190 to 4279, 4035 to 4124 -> 1.14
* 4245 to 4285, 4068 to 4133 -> 1.19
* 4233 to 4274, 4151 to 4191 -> 1.09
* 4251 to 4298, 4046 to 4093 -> 1.11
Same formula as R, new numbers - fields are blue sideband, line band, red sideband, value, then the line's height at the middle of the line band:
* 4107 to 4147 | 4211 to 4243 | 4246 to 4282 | -0.01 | 9.26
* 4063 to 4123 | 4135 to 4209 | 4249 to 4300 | -0.03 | 8.76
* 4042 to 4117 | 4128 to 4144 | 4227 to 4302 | -0.09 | 8.81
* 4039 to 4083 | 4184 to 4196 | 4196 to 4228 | 0.09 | 9.35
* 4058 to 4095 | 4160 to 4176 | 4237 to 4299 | 0.02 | 9.11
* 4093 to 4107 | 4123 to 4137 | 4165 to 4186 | -0.18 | 7.96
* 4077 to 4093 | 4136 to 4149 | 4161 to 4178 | -0.08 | 8.92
